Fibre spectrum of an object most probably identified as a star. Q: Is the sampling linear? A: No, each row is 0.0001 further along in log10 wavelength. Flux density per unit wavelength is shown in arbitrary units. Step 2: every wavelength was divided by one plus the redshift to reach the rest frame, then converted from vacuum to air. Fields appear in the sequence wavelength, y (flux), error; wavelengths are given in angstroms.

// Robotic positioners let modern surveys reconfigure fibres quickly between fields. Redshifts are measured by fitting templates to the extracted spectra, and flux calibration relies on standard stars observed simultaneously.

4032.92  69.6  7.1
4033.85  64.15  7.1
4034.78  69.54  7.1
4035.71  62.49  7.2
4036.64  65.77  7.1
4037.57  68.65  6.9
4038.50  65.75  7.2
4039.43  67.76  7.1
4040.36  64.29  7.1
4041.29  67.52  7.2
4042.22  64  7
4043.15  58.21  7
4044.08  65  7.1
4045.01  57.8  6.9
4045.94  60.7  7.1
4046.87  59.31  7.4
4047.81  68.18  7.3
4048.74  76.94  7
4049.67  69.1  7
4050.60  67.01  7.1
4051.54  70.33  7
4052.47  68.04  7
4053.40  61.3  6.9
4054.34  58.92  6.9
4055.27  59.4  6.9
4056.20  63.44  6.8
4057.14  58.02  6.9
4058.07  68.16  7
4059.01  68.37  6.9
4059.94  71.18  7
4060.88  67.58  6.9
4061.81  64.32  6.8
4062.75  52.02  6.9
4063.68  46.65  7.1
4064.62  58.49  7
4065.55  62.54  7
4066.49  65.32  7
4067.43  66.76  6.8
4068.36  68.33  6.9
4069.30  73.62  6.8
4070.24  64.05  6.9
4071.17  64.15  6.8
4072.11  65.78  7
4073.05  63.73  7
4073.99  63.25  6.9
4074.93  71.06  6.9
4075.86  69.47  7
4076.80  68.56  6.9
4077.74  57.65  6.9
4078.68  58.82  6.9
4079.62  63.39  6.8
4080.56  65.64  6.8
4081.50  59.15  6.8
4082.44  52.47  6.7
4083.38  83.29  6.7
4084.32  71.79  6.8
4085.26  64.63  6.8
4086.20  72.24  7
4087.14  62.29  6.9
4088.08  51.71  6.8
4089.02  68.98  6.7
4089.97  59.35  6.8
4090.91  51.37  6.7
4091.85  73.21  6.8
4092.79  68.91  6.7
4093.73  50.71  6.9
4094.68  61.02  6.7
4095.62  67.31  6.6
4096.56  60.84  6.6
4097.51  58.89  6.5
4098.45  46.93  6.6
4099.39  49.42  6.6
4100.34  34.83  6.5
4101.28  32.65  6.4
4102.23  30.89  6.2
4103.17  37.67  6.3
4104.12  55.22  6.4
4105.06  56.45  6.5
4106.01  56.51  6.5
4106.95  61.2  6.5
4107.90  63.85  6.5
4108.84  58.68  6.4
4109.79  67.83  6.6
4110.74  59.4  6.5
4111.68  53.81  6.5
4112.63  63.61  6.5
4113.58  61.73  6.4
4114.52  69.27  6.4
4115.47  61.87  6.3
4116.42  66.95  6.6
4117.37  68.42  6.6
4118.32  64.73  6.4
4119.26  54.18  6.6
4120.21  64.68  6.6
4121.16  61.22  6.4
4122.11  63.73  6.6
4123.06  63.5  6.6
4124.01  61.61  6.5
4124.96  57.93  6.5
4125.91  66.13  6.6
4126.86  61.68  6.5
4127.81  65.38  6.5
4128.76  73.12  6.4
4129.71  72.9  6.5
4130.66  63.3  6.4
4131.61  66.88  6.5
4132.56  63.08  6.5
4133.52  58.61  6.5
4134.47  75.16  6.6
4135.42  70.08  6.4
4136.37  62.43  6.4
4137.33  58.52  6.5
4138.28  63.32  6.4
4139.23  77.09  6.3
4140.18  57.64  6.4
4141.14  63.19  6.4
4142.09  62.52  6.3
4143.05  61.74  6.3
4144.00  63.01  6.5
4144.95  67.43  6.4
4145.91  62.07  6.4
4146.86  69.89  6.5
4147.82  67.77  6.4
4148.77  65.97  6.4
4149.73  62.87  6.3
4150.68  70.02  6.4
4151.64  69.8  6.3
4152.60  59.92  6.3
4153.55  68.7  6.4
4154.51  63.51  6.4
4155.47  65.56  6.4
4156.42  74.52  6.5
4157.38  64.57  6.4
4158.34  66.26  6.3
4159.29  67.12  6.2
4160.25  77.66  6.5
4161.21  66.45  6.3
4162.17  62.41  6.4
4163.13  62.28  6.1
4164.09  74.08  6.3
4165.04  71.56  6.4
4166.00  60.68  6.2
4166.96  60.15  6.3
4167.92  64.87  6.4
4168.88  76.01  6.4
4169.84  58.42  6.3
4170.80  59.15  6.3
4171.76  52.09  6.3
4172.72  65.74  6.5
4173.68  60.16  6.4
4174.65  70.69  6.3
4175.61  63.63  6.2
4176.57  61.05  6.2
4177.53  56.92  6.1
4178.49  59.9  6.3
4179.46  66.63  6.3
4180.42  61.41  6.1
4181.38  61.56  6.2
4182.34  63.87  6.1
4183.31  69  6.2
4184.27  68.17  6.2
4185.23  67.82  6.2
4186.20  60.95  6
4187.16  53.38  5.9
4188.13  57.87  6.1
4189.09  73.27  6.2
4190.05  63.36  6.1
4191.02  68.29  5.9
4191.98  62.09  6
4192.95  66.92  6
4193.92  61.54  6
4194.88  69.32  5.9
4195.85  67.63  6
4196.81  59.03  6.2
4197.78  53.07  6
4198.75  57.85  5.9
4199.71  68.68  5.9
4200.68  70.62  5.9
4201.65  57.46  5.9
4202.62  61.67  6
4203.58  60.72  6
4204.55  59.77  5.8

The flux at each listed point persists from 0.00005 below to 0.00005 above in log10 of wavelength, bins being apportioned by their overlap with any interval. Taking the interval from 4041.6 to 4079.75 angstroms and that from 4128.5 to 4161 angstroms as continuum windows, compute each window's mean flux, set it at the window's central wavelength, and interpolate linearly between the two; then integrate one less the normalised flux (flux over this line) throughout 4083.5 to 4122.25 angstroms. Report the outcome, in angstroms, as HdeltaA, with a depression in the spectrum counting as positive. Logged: 3.74 angstroms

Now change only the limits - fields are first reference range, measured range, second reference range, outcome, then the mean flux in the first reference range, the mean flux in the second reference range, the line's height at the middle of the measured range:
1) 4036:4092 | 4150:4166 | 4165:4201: -1.0 angstroms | 64.4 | 63.4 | 63.6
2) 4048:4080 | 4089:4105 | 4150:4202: 2.9 angstroms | 64.6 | 64.5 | 64.6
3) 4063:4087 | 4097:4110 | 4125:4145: 2.9 angstroms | 64.7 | 65.2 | 64.9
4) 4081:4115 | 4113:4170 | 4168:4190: -4.3 angstroms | 58.3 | 63.1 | 60.9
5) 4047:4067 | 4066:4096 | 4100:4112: -3.5 angstroms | 64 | 51.6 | 57.9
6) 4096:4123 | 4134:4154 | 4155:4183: -1.4 angstroms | 56.8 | 64.7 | 61.4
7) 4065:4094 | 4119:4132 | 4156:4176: 0.2 angstroms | 64.7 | 65.6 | 65.2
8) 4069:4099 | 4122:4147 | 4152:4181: -0.2 angstroms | 63.5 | 64.7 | 64.3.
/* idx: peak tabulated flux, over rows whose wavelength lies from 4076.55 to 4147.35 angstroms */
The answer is 83.29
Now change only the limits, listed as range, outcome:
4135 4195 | 77.66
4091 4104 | 73.21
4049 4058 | 70.33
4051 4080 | 73.62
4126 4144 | 77.09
